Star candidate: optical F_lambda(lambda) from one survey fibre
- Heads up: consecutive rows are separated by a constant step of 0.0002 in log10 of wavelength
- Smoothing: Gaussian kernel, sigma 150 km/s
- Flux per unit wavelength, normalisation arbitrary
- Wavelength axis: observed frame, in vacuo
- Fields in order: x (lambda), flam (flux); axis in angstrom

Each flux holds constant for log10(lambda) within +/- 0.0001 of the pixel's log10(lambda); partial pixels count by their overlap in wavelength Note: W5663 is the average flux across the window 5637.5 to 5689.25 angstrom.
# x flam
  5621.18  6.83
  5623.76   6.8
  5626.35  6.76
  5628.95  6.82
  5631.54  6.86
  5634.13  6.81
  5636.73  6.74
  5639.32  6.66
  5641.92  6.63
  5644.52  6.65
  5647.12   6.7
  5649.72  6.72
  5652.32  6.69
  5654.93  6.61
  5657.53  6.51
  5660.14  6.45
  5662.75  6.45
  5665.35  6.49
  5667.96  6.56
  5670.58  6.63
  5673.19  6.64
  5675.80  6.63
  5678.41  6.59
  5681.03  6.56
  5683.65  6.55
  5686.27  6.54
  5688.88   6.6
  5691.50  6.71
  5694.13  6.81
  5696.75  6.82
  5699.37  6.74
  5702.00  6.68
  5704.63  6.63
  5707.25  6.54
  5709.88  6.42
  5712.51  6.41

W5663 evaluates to 6.6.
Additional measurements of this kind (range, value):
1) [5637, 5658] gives 6.66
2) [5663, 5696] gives 6.61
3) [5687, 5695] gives 6.69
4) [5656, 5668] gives 6.49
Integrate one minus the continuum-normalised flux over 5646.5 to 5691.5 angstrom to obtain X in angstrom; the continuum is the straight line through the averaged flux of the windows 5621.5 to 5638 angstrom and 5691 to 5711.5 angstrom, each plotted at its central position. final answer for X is 0.9 angstrom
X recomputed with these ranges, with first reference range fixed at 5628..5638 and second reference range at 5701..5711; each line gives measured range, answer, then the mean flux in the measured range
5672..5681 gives 0.07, 6.61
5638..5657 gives 0.28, 6.66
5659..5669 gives 0.33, 6.49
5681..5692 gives 0.08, 6.59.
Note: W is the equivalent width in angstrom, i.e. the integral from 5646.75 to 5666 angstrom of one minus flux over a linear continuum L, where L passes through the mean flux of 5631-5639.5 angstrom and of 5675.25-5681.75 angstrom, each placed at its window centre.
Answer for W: 0.3 angstrom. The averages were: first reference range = 6.78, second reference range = 6.59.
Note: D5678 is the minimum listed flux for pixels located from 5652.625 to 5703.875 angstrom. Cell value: 6.45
